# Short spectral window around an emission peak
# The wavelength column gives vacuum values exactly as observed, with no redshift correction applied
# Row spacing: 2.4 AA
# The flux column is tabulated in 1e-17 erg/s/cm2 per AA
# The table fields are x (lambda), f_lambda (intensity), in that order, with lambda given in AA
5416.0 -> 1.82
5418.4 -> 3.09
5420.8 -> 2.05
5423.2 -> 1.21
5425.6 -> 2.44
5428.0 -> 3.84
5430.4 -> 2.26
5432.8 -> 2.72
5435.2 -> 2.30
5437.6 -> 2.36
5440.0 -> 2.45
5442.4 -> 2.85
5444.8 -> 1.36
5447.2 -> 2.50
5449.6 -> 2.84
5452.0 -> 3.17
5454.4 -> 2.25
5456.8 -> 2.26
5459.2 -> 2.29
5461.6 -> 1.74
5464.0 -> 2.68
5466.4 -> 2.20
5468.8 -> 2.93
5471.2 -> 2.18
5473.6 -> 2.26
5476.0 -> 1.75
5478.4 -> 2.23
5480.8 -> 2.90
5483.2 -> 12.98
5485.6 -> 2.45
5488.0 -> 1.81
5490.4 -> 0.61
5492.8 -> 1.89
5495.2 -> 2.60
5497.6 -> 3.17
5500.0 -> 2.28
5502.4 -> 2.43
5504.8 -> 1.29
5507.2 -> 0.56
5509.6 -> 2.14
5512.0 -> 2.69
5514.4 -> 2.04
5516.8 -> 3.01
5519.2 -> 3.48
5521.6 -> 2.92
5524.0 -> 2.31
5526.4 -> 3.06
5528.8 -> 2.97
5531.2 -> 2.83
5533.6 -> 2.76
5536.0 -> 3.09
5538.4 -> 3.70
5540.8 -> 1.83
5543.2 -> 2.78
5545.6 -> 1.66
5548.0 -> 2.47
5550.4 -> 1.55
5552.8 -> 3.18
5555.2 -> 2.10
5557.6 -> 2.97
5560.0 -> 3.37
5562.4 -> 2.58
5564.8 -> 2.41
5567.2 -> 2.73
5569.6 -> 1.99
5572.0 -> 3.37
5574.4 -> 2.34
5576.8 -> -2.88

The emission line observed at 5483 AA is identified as Hbeta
